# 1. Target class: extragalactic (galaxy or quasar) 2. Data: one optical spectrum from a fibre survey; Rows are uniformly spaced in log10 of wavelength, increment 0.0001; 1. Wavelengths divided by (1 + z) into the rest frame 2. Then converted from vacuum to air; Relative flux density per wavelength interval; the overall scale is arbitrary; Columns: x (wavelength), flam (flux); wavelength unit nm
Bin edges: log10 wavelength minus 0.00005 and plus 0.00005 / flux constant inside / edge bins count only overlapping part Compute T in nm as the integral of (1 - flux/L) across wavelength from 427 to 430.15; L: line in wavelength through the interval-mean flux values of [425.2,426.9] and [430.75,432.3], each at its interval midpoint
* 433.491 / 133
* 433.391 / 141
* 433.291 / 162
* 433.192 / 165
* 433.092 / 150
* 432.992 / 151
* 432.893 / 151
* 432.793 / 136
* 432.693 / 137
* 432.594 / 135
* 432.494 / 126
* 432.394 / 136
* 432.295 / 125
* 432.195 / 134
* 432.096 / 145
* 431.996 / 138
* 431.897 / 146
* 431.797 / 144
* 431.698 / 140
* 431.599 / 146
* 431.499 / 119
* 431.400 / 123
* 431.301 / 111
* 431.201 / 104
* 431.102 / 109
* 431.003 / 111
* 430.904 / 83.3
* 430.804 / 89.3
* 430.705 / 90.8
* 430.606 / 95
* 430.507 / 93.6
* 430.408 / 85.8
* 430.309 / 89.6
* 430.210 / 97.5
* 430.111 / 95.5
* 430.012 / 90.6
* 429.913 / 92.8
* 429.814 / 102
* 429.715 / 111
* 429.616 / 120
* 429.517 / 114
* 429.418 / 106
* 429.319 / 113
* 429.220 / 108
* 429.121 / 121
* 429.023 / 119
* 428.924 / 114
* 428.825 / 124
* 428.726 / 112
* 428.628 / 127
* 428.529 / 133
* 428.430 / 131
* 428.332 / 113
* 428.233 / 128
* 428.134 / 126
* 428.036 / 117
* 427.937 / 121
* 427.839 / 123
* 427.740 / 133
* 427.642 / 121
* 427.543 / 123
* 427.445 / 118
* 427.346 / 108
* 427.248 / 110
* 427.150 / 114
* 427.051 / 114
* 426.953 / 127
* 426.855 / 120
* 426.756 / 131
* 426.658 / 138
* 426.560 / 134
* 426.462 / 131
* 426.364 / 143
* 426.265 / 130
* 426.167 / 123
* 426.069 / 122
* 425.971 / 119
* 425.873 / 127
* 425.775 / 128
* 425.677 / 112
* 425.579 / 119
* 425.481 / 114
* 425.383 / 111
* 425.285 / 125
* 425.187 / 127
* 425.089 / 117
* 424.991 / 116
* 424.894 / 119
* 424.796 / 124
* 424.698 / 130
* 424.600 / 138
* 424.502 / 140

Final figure 0.21 nm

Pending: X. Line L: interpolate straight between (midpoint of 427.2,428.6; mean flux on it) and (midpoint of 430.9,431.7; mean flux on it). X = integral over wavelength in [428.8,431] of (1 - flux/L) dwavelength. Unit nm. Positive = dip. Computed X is 0.31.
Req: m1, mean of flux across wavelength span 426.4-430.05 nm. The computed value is 119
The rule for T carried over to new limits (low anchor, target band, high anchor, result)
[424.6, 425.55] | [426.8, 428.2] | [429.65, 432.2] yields -0.04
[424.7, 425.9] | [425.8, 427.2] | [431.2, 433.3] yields -0.04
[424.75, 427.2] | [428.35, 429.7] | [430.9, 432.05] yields 0.06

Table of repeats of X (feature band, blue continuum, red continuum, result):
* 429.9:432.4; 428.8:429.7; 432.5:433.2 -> 0.35 nm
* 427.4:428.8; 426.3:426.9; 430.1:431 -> -0.07 nm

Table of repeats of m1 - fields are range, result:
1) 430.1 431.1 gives 93.9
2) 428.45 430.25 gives 111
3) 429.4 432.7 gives 114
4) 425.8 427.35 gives 125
